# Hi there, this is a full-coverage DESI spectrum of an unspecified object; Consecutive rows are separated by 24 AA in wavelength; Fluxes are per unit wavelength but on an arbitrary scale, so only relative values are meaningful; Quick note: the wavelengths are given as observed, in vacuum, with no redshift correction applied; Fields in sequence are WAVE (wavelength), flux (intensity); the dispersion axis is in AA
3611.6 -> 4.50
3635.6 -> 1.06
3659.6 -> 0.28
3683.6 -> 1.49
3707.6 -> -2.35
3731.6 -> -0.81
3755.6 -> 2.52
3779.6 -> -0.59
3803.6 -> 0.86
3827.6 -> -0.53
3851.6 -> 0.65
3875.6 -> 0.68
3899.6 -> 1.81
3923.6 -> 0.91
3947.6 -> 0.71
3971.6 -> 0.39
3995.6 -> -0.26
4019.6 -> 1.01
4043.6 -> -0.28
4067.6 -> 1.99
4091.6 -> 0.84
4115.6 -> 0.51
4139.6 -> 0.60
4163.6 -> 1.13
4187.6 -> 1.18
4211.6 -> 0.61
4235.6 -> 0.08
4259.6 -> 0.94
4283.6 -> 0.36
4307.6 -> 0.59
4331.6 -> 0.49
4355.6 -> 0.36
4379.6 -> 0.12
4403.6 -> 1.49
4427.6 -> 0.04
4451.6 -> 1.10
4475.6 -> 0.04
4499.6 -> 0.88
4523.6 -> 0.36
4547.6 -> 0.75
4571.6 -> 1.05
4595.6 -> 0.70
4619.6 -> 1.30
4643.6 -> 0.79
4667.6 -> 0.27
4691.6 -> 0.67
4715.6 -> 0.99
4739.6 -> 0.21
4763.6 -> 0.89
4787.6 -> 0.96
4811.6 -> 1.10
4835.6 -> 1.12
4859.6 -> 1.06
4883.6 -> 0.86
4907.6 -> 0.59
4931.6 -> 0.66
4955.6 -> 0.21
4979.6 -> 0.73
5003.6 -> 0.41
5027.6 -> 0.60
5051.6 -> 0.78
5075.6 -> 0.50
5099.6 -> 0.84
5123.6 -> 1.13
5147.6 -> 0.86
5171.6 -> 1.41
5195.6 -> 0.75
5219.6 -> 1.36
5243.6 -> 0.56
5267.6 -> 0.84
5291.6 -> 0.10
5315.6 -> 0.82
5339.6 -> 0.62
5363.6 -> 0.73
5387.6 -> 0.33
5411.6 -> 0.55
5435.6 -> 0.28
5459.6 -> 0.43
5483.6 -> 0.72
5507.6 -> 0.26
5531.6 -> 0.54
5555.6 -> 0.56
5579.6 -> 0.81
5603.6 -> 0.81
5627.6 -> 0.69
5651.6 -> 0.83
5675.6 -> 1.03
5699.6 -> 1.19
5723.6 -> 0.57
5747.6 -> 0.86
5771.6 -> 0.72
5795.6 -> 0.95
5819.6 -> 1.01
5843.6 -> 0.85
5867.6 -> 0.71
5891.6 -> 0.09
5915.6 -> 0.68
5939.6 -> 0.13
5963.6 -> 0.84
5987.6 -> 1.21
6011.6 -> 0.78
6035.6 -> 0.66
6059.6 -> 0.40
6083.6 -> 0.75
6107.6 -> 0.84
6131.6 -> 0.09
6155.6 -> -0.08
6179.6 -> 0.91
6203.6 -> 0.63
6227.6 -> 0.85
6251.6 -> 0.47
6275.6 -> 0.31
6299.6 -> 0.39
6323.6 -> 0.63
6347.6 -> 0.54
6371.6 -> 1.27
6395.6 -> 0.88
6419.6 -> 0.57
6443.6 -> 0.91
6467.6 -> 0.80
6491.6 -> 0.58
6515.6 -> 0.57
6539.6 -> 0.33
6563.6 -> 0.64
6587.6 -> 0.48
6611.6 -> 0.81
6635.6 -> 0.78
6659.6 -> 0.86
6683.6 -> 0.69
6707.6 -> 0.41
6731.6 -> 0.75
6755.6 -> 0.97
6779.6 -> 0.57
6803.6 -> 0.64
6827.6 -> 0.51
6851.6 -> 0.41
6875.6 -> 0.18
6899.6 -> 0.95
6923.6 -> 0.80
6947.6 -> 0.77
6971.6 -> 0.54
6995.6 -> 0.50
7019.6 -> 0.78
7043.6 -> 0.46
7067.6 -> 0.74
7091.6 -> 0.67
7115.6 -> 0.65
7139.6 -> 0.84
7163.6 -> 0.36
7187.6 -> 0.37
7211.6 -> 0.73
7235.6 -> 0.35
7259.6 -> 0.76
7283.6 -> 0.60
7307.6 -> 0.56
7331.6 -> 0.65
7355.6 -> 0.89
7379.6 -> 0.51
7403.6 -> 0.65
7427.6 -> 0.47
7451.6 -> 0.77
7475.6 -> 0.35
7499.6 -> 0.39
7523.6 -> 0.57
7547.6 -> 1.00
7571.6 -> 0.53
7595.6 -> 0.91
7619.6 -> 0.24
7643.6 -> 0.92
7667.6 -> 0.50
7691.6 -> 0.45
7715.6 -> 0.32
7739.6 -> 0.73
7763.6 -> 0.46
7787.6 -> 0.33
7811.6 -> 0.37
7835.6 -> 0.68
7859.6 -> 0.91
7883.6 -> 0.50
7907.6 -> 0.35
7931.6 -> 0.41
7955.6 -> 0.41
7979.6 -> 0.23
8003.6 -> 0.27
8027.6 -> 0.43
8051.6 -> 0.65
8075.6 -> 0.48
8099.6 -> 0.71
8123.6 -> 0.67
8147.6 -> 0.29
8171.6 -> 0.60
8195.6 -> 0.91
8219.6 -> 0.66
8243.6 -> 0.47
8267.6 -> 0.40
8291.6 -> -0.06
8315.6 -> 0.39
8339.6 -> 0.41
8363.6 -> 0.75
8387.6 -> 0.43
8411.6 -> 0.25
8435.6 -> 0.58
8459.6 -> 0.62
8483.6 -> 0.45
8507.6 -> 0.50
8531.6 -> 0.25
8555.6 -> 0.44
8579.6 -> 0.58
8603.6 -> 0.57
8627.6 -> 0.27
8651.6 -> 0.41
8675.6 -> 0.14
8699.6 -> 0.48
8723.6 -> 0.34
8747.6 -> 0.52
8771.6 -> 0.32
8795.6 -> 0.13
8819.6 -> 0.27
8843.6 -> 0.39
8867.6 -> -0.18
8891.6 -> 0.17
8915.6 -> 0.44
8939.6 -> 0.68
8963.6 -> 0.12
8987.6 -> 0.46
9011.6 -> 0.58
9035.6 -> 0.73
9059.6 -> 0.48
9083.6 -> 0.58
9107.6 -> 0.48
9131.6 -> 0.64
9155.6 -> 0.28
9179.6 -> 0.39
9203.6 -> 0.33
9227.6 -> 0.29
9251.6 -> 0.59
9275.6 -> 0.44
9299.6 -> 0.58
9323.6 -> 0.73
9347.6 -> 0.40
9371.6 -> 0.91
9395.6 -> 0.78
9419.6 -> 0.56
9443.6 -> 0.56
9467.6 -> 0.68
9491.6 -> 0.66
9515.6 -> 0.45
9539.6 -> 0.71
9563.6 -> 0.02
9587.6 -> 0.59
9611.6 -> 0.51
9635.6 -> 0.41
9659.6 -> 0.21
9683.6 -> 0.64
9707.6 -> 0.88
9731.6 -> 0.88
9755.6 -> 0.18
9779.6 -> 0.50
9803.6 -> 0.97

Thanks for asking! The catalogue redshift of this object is 0.20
